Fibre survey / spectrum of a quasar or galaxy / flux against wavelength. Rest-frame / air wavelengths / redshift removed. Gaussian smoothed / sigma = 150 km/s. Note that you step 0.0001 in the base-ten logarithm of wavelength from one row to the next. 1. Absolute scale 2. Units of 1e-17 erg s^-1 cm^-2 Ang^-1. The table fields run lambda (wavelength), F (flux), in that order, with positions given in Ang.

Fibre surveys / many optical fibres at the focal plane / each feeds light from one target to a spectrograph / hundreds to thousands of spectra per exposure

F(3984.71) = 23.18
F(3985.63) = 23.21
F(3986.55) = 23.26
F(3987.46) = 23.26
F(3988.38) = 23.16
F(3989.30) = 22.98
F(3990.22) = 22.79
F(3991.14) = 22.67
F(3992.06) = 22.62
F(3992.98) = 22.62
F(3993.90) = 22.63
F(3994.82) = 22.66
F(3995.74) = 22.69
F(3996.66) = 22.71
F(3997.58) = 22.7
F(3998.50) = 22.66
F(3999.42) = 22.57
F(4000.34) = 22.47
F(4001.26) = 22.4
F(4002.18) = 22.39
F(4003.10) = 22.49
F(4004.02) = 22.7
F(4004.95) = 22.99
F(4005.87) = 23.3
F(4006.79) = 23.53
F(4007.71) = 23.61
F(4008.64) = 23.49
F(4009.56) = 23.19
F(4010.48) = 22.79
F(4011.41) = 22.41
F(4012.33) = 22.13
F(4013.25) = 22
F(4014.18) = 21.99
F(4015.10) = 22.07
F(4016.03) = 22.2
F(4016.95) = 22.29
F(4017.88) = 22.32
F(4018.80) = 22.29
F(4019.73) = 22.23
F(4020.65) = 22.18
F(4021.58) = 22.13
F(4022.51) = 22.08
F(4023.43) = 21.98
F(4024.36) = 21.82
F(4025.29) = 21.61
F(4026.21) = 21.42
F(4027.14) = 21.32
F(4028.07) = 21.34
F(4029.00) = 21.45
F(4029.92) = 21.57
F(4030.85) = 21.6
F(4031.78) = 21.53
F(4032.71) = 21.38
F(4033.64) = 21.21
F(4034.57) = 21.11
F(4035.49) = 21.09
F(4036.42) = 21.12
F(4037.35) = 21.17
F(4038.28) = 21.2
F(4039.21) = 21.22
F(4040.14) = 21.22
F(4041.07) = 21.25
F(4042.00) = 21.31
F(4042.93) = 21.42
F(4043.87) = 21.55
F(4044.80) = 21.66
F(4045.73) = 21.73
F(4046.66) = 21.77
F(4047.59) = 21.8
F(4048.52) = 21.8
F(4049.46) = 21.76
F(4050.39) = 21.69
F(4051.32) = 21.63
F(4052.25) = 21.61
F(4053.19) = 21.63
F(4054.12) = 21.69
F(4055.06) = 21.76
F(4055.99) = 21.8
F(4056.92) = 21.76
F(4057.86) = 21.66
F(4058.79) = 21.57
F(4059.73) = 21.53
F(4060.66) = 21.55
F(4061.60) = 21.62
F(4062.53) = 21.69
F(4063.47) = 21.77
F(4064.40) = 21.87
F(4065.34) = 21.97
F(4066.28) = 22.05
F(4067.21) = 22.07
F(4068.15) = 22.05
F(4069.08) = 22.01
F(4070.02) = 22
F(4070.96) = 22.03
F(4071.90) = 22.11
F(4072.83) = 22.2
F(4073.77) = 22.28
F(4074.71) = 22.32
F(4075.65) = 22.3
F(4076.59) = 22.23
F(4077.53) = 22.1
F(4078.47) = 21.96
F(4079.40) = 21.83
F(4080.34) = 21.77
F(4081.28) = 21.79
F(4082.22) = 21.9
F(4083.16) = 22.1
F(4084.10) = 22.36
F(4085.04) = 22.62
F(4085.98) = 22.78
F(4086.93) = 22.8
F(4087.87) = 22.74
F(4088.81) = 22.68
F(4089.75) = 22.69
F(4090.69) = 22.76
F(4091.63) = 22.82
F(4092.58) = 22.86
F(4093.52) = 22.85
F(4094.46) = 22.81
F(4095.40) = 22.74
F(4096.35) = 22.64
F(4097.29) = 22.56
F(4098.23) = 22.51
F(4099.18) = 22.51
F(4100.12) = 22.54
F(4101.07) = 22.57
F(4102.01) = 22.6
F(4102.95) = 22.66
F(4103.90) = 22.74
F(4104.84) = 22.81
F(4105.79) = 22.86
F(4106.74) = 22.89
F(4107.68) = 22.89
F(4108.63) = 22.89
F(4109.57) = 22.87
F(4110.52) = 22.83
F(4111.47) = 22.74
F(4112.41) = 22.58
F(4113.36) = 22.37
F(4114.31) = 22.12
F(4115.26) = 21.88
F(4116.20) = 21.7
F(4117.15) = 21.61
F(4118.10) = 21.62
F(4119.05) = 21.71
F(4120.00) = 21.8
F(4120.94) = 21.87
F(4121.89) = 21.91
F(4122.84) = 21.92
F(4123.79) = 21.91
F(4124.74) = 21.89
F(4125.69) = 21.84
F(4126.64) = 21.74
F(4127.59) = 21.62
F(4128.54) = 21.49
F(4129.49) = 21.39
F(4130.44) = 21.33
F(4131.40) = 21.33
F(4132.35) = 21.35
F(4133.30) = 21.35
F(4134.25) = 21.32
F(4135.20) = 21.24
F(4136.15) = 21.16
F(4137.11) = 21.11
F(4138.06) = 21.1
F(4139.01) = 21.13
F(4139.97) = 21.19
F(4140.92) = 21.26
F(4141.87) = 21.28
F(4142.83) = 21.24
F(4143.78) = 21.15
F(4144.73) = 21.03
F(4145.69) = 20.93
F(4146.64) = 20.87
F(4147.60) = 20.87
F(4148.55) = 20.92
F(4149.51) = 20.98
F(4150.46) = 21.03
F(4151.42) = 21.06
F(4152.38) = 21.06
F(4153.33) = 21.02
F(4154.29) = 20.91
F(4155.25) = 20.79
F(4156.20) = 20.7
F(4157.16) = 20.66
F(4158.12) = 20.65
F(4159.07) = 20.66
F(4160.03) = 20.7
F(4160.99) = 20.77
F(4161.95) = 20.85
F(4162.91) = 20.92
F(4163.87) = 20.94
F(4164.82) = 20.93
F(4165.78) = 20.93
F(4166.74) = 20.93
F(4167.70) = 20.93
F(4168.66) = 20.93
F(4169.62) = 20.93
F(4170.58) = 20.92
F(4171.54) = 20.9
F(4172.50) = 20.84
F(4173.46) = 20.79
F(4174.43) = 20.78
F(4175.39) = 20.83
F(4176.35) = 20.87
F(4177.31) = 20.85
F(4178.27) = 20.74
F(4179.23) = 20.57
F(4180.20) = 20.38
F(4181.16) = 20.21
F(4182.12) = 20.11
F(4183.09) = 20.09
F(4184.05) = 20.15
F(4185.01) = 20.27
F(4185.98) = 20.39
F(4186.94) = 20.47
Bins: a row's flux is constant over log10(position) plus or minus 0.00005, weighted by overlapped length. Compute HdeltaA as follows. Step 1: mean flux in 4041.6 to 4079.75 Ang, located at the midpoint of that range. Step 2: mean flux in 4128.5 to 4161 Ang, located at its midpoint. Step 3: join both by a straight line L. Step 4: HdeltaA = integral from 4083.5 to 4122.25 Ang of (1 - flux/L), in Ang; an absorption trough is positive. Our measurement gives -1.9 Ang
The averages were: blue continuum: 21.8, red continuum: 21.1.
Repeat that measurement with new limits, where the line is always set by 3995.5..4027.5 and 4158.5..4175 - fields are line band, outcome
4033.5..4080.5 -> 0.54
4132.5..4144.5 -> -0.04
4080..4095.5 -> -0.63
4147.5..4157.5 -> 0.04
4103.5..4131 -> -0.98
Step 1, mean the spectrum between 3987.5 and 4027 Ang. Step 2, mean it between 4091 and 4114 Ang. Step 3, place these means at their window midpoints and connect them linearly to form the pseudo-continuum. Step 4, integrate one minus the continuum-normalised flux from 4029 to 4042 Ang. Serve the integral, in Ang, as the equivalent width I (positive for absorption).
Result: 0.7 Ang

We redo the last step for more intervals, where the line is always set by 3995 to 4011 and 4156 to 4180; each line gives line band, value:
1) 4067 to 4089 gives -0.3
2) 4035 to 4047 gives 0.6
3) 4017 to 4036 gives 0.7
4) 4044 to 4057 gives 0.3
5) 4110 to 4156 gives -0.5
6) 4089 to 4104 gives -0.7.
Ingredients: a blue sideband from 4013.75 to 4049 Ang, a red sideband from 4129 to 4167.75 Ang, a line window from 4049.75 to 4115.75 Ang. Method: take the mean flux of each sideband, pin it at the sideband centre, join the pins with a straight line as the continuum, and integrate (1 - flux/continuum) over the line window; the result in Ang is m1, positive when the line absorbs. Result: -2.77 Ang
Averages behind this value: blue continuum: 21.6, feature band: 22.3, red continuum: 21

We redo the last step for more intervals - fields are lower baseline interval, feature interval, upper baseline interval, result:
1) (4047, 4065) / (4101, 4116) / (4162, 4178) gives -0.92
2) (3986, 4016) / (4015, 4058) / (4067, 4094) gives 1.73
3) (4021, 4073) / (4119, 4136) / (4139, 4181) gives -0.40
